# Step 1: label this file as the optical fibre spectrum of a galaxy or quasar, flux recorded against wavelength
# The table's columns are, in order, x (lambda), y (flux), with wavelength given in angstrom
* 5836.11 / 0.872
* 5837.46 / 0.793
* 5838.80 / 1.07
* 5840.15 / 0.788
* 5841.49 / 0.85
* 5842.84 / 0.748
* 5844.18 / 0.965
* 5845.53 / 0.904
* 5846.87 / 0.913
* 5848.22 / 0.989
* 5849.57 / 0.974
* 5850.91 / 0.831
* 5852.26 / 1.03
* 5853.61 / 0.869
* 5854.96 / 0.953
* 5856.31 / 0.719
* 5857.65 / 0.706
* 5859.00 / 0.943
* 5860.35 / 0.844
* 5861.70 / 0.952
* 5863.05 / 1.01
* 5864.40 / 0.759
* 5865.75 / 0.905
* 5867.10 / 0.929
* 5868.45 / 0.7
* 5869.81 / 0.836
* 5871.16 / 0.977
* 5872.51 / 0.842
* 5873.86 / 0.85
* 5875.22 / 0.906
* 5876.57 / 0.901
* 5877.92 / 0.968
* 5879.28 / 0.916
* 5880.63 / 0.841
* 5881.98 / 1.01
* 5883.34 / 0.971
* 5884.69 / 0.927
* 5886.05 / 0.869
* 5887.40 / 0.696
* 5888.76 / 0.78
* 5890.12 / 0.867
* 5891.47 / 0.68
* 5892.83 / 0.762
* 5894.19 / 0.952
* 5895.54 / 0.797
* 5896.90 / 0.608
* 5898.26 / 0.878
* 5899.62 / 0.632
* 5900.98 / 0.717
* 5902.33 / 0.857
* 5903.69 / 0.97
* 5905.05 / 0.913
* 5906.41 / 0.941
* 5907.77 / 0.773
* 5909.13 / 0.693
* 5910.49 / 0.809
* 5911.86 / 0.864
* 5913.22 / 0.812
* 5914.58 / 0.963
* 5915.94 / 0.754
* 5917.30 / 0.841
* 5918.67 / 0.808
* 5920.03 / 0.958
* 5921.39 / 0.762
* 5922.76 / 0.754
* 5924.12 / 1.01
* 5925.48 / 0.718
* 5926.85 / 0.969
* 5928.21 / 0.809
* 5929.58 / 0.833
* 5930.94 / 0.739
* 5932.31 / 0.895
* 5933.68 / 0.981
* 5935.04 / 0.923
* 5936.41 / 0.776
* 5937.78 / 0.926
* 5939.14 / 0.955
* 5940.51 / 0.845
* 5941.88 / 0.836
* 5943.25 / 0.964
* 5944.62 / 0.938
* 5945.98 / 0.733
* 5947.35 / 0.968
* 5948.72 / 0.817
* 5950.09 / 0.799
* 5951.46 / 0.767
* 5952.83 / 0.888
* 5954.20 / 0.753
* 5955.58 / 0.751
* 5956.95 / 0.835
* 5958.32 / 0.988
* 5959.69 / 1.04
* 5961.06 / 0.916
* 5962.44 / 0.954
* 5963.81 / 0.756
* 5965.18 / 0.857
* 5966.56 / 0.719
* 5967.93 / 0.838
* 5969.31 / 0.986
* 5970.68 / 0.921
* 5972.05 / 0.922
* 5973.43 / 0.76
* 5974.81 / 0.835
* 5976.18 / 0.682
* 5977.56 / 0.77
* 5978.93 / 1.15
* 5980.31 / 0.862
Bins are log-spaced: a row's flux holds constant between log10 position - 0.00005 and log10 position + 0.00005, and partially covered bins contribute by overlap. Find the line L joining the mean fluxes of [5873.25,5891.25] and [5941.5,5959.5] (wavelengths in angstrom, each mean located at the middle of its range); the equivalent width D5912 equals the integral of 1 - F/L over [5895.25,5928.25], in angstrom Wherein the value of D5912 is 1.7 angstrom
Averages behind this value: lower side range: 0.88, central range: 0.825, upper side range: 0.855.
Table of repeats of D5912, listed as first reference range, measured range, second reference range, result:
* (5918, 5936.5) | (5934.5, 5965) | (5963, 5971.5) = -0.6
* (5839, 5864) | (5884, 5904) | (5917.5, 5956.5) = 1.7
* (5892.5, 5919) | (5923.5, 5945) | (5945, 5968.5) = -1.2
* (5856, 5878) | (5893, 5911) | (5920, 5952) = 1.1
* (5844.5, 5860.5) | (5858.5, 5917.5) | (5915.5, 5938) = 1.5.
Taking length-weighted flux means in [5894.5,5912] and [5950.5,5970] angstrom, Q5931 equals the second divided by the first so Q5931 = 1.1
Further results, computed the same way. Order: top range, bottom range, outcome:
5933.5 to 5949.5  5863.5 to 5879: 1.01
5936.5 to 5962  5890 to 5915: 1.07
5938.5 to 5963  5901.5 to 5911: 1.03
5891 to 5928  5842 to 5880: 0.93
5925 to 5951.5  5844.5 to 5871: 0.97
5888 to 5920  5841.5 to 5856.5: 0.90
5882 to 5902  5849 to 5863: 0.91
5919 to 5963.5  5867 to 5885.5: 0.97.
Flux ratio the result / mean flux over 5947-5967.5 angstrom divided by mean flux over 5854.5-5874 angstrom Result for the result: 1.0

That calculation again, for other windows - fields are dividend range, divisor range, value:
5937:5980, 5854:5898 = 1.01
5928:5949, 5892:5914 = 1.08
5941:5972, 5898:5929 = 1.04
